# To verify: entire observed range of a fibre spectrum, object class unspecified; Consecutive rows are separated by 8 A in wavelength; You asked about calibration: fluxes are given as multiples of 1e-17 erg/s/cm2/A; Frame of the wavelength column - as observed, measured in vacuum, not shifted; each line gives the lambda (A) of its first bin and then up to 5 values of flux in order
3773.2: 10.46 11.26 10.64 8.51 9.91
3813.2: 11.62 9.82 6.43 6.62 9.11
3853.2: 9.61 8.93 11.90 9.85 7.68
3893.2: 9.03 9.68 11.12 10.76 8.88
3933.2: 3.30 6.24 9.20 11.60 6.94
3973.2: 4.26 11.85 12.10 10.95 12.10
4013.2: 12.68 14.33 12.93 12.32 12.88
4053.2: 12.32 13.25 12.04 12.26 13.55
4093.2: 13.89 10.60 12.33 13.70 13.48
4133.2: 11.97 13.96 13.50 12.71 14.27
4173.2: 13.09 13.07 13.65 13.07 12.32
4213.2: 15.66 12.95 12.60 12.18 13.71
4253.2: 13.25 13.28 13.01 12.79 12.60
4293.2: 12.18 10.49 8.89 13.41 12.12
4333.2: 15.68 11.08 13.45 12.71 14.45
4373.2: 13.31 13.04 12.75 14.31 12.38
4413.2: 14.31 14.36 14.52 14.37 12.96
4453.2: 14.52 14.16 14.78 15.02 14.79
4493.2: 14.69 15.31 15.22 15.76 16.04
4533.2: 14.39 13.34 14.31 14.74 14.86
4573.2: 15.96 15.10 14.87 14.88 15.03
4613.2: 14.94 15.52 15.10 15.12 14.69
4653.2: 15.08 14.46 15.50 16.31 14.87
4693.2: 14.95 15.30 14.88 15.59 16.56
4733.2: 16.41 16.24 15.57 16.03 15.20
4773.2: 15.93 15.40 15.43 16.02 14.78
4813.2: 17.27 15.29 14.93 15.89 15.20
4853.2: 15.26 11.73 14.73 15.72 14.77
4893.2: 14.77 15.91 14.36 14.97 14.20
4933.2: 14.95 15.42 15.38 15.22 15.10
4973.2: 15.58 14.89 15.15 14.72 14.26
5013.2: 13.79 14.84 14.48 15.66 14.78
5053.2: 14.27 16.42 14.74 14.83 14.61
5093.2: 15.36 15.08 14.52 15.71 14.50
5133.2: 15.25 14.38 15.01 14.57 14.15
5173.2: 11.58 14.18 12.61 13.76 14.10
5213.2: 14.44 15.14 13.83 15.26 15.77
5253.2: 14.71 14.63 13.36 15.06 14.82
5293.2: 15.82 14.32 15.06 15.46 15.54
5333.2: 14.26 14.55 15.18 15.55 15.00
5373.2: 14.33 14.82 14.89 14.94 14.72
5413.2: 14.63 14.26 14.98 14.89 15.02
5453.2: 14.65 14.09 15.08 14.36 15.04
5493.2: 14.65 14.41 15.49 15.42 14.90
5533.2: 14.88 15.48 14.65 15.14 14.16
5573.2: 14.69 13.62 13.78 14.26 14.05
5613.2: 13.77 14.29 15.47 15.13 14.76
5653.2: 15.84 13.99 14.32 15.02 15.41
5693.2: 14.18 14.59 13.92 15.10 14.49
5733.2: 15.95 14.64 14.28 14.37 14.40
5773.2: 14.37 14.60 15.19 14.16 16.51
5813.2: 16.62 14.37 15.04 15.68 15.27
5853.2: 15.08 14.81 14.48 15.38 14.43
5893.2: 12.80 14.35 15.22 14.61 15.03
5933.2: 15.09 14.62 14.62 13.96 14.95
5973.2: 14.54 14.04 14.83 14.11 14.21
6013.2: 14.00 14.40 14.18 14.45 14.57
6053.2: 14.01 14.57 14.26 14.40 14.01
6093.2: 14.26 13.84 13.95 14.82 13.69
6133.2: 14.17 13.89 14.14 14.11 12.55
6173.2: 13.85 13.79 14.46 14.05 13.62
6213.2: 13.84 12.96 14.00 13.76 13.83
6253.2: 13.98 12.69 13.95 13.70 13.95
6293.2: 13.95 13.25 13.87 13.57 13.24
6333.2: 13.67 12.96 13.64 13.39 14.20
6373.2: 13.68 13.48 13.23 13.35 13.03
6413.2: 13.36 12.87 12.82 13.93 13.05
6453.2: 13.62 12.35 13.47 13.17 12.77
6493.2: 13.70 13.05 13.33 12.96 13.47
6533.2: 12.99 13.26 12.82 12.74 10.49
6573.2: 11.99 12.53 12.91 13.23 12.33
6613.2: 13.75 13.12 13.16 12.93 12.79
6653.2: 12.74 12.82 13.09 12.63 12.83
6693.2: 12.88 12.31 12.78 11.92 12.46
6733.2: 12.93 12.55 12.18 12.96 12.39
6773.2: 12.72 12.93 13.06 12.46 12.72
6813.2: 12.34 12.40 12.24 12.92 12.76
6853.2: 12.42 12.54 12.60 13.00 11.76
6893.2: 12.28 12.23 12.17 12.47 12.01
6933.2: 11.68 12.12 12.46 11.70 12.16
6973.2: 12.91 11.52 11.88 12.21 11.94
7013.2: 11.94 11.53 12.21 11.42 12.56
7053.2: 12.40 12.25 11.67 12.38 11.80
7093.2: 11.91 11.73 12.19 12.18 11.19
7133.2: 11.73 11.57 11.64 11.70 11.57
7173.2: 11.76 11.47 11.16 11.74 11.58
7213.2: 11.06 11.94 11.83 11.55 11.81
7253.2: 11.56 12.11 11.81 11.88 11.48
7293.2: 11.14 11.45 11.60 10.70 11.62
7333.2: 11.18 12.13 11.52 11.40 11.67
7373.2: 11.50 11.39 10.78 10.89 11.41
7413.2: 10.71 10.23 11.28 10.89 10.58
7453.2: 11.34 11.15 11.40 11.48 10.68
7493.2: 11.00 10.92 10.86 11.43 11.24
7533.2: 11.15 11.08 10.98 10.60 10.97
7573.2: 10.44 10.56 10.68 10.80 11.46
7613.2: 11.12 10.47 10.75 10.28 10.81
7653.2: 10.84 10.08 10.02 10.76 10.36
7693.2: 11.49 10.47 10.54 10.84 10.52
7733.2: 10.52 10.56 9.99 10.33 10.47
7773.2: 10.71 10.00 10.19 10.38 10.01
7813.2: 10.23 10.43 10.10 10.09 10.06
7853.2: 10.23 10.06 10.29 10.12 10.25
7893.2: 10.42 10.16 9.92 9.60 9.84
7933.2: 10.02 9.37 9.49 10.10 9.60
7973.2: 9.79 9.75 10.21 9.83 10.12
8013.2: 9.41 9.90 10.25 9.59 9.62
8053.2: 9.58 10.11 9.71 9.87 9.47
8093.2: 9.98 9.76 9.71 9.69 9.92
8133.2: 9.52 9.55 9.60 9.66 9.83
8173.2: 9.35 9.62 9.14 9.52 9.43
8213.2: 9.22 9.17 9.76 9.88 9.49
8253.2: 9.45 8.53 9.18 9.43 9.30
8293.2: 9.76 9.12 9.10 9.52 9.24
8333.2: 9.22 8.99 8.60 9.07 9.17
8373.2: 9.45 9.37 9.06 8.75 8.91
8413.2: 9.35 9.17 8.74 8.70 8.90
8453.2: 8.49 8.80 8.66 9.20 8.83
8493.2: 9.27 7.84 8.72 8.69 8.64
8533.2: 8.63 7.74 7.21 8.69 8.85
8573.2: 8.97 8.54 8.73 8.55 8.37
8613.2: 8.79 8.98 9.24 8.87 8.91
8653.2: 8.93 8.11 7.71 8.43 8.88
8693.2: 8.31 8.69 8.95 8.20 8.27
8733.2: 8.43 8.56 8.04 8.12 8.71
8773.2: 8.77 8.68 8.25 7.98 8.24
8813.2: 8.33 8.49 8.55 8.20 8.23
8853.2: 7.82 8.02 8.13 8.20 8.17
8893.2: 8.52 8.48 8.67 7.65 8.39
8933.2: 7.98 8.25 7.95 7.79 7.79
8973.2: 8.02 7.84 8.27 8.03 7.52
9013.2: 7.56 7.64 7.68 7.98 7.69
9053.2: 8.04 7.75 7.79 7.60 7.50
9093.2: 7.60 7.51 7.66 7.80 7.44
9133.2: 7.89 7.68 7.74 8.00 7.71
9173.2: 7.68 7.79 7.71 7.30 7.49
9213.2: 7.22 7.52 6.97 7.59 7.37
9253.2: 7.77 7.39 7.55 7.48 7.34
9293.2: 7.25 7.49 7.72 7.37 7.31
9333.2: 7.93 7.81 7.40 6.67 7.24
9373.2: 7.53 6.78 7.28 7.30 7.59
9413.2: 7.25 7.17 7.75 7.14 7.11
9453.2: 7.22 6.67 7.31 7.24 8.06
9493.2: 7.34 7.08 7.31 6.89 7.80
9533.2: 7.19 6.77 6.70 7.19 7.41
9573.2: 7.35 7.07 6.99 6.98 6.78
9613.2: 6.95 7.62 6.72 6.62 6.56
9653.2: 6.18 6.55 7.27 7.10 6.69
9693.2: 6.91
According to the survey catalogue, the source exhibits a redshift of 0.00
